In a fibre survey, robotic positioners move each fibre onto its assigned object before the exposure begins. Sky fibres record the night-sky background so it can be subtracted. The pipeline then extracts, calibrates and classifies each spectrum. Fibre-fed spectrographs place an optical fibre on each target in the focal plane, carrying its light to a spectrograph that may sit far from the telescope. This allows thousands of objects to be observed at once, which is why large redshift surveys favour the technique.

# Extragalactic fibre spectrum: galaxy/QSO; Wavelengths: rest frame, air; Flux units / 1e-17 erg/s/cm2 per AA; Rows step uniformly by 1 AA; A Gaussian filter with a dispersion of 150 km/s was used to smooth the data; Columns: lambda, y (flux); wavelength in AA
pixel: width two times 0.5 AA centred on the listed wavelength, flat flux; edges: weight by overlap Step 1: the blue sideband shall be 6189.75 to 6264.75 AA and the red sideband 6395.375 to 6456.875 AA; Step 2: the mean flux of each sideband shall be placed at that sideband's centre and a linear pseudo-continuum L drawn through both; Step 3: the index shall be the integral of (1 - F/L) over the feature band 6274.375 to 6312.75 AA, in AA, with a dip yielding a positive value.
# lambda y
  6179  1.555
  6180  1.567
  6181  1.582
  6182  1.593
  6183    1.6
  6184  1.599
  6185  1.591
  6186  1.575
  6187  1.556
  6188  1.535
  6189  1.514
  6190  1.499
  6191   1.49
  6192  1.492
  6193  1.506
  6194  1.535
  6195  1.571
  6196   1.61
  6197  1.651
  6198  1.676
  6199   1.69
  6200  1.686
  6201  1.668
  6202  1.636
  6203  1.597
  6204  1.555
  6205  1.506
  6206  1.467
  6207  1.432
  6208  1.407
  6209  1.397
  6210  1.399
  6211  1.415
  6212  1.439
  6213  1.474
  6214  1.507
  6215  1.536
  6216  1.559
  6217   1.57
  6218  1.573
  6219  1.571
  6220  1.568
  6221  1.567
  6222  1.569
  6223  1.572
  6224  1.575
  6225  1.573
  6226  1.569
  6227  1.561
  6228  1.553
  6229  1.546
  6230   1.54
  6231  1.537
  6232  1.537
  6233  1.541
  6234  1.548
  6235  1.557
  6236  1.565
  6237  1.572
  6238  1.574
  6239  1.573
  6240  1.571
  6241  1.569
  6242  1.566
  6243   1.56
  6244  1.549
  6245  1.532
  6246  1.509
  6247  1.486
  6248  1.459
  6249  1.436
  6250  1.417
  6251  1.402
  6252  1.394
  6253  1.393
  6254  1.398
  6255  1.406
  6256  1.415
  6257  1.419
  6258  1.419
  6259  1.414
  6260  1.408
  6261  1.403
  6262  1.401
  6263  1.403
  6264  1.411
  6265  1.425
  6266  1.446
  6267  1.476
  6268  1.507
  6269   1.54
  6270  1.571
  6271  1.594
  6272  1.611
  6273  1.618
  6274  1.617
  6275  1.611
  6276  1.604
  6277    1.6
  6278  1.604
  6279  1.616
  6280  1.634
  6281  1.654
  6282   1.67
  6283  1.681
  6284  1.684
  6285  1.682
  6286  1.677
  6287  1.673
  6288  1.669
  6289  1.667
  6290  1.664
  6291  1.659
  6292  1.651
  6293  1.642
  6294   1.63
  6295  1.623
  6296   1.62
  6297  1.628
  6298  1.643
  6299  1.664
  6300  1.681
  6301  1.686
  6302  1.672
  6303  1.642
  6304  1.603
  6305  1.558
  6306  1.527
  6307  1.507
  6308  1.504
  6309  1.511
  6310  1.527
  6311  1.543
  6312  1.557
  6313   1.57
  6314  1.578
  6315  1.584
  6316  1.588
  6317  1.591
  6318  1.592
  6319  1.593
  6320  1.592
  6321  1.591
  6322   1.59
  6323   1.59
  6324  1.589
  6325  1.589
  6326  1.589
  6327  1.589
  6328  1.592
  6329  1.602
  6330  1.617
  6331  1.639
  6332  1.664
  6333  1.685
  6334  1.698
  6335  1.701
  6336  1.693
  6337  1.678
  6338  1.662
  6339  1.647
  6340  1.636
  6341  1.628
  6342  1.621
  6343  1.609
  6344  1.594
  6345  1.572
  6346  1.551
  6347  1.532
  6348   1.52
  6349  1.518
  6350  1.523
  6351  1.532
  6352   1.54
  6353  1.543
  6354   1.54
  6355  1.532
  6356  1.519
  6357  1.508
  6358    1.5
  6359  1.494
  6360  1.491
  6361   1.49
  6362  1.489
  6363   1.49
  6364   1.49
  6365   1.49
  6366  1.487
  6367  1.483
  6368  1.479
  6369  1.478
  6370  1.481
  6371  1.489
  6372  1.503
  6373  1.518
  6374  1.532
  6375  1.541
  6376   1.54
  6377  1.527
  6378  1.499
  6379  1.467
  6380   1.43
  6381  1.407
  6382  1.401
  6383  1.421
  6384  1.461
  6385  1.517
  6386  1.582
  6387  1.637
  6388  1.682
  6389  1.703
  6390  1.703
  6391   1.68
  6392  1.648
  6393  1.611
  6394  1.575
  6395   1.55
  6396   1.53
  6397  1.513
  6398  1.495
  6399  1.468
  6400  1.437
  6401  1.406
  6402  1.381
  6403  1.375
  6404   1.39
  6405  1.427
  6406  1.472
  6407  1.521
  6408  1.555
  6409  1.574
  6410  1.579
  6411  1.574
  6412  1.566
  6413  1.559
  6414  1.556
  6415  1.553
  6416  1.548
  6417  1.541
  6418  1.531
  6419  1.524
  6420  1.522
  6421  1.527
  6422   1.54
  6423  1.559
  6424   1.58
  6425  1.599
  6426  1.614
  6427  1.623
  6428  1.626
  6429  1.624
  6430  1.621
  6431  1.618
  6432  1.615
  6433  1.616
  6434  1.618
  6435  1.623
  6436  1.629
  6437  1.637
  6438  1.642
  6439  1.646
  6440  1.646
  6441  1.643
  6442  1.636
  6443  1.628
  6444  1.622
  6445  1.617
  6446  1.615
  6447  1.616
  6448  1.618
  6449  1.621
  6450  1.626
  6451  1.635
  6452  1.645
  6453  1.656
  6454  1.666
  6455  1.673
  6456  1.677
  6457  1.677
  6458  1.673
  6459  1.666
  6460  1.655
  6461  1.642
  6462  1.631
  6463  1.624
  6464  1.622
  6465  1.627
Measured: -2.2 AA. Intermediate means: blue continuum 1.52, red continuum 1.57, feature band 1.62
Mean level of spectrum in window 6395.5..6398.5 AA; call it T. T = 1.51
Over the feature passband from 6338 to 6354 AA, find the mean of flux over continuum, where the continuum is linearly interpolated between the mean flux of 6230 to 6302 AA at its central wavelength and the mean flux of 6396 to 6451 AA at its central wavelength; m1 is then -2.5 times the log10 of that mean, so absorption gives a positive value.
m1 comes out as -0.009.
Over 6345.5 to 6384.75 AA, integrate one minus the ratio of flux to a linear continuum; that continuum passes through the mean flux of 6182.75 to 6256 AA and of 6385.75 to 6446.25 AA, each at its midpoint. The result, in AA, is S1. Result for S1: 1.6 AA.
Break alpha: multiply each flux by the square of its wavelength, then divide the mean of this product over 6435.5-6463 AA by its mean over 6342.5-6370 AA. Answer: 1.11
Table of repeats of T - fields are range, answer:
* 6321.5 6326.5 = 1.59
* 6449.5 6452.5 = 1.64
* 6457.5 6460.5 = 1.66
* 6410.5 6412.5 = 1.57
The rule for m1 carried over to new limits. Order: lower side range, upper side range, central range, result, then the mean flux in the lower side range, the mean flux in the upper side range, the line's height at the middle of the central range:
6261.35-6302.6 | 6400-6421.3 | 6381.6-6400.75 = -0.03 mag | 1.6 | 1.51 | 1.52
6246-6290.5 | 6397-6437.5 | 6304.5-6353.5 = -0.04 mag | 1.53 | 1.55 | 1.54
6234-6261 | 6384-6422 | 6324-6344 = -0.08 mag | 1.48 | 1.54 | 1.51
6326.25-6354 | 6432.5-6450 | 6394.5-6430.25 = 0.06 mag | 1.61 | 1.63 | 1.62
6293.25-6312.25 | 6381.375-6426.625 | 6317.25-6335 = -0.02 mag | 1.6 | 1.54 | 1.58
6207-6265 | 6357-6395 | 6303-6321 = -0.04 mag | 1.5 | 1.52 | 1.51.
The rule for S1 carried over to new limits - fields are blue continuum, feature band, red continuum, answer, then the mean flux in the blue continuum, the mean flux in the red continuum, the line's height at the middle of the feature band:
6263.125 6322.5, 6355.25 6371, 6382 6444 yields 0.9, 1.6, 1.56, 1.58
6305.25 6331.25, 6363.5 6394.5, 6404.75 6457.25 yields 1.1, 1.57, 1.6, 1.59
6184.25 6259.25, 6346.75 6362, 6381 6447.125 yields 0.3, 1.53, 1.56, 1.55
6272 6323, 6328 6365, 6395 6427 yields 0.0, 1.62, 1.52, 1.57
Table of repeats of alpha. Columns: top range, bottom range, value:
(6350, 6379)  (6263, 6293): 0.97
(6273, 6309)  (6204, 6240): 1.09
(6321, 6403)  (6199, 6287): 1.05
